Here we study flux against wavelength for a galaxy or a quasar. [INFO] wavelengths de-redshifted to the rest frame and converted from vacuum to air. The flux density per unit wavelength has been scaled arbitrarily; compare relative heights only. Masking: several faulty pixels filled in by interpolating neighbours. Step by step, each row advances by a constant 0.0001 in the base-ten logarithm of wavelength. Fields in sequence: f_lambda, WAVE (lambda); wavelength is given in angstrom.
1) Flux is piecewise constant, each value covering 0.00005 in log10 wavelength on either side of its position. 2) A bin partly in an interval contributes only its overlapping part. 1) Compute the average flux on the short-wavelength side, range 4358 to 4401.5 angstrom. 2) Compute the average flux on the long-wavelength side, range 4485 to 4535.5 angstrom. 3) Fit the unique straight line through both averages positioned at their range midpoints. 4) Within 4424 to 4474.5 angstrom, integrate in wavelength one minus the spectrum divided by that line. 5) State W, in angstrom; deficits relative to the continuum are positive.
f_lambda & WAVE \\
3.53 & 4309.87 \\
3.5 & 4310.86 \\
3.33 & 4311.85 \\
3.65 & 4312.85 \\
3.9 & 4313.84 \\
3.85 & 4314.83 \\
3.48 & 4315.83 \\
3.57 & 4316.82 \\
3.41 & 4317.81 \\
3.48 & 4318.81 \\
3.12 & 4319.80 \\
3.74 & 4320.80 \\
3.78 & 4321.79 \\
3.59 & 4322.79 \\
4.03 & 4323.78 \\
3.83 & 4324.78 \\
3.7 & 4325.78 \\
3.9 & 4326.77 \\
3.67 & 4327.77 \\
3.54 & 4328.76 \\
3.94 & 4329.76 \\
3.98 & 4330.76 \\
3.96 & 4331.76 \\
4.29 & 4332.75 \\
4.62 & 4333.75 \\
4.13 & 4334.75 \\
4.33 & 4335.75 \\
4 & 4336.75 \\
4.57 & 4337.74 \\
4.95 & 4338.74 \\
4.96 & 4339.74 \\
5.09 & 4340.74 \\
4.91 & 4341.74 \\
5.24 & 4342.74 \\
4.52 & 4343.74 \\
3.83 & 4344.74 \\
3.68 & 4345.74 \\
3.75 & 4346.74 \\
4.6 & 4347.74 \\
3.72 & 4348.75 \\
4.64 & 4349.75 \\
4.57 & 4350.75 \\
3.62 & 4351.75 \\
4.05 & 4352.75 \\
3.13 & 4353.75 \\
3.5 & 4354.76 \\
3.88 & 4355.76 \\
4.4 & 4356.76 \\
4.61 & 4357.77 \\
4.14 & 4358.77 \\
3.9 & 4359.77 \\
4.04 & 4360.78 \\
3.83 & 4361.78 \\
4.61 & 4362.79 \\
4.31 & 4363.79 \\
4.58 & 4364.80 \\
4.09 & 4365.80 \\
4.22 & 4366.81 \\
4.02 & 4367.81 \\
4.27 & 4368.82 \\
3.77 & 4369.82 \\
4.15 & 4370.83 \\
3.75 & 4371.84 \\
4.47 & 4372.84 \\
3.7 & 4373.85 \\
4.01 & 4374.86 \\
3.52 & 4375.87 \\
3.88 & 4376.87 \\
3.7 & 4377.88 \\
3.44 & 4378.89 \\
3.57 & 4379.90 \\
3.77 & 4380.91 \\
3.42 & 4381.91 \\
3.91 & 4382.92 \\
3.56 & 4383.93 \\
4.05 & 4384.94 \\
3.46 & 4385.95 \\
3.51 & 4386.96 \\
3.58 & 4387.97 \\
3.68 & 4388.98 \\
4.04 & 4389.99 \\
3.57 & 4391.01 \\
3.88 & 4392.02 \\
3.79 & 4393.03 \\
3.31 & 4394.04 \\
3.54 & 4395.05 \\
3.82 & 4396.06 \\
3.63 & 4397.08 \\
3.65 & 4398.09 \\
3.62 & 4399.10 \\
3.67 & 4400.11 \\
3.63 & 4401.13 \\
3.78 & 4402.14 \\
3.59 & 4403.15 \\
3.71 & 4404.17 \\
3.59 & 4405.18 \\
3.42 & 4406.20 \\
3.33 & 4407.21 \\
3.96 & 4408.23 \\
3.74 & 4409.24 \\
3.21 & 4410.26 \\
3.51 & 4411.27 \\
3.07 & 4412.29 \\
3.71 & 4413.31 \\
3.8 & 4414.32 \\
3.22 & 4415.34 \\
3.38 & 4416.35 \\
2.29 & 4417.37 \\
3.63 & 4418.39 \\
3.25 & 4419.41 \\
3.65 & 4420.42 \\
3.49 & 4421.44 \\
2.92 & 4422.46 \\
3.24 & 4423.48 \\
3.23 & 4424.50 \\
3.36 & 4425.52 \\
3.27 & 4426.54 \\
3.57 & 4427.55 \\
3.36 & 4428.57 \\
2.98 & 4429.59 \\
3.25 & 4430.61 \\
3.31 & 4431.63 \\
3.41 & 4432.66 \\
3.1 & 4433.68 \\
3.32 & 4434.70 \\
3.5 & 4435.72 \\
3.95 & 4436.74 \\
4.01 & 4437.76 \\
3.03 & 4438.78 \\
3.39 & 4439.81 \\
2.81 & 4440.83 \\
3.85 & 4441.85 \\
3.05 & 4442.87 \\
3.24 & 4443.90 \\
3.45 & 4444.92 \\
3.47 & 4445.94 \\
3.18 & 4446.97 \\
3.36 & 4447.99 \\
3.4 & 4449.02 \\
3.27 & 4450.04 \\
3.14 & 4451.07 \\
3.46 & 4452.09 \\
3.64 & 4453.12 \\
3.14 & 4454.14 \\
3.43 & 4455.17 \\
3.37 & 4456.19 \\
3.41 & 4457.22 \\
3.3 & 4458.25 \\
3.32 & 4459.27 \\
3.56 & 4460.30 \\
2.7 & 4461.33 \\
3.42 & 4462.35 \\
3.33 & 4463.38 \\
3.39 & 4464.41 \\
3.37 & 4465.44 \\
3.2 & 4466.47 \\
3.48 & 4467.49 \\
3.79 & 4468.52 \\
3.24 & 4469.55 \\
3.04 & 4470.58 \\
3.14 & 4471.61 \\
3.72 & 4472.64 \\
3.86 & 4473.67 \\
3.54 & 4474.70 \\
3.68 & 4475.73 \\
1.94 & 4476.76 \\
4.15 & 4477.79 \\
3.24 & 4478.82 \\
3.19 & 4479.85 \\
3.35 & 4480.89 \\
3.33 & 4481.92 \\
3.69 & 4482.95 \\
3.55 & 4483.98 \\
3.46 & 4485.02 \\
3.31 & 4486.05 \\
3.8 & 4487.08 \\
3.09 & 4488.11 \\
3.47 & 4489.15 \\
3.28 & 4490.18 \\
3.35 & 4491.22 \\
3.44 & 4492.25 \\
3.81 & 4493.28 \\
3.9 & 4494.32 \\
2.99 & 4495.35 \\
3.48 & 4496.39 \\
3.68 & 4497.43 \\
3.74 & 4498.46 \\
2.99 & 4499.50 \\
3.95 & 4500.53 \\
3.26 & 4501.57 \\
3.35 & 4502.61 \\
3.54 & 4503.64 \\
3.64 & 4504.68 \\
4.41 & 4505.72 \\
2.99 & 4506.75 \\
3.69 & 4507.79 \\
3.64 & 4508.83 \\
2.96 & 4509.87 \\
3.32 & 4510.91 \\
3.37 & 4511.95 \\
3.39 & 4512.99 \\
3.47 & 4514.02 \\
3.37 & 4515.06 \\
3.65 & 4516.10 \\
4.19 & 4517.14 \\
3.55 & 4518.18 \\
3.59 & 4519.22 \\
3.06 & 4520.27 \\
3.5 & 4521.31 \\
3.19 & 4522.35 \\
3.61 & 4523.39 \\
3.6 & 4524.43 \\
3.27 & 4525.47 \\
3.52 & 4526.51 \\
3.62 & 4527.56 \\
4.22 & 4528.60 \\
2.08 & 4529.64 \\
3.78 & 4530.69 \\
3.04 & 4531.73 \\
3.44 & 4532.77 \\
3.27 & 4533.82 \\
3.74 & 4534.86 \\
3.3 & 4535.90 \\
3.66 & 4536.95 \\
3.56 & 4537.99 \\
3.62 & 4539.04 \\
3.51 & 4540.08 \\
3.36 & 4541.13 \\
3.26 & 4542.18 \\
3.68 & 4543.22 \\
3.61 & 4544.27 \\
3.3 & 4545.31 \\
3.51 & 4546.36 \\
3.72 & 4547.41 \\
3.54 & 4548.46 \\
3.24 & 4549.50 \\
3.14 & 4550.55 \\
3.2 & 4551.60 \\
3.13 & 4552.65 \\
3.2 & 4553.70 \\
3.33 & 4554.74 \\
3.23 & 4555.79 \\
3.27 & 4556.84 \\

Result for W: 3.9 angstrom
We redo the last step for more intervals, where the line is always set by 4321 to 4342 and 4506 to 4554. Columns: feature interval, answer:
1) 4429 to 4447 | 2.0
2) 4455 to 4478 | 2.0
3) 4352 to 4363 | 0.2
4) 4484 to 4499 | 0.4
